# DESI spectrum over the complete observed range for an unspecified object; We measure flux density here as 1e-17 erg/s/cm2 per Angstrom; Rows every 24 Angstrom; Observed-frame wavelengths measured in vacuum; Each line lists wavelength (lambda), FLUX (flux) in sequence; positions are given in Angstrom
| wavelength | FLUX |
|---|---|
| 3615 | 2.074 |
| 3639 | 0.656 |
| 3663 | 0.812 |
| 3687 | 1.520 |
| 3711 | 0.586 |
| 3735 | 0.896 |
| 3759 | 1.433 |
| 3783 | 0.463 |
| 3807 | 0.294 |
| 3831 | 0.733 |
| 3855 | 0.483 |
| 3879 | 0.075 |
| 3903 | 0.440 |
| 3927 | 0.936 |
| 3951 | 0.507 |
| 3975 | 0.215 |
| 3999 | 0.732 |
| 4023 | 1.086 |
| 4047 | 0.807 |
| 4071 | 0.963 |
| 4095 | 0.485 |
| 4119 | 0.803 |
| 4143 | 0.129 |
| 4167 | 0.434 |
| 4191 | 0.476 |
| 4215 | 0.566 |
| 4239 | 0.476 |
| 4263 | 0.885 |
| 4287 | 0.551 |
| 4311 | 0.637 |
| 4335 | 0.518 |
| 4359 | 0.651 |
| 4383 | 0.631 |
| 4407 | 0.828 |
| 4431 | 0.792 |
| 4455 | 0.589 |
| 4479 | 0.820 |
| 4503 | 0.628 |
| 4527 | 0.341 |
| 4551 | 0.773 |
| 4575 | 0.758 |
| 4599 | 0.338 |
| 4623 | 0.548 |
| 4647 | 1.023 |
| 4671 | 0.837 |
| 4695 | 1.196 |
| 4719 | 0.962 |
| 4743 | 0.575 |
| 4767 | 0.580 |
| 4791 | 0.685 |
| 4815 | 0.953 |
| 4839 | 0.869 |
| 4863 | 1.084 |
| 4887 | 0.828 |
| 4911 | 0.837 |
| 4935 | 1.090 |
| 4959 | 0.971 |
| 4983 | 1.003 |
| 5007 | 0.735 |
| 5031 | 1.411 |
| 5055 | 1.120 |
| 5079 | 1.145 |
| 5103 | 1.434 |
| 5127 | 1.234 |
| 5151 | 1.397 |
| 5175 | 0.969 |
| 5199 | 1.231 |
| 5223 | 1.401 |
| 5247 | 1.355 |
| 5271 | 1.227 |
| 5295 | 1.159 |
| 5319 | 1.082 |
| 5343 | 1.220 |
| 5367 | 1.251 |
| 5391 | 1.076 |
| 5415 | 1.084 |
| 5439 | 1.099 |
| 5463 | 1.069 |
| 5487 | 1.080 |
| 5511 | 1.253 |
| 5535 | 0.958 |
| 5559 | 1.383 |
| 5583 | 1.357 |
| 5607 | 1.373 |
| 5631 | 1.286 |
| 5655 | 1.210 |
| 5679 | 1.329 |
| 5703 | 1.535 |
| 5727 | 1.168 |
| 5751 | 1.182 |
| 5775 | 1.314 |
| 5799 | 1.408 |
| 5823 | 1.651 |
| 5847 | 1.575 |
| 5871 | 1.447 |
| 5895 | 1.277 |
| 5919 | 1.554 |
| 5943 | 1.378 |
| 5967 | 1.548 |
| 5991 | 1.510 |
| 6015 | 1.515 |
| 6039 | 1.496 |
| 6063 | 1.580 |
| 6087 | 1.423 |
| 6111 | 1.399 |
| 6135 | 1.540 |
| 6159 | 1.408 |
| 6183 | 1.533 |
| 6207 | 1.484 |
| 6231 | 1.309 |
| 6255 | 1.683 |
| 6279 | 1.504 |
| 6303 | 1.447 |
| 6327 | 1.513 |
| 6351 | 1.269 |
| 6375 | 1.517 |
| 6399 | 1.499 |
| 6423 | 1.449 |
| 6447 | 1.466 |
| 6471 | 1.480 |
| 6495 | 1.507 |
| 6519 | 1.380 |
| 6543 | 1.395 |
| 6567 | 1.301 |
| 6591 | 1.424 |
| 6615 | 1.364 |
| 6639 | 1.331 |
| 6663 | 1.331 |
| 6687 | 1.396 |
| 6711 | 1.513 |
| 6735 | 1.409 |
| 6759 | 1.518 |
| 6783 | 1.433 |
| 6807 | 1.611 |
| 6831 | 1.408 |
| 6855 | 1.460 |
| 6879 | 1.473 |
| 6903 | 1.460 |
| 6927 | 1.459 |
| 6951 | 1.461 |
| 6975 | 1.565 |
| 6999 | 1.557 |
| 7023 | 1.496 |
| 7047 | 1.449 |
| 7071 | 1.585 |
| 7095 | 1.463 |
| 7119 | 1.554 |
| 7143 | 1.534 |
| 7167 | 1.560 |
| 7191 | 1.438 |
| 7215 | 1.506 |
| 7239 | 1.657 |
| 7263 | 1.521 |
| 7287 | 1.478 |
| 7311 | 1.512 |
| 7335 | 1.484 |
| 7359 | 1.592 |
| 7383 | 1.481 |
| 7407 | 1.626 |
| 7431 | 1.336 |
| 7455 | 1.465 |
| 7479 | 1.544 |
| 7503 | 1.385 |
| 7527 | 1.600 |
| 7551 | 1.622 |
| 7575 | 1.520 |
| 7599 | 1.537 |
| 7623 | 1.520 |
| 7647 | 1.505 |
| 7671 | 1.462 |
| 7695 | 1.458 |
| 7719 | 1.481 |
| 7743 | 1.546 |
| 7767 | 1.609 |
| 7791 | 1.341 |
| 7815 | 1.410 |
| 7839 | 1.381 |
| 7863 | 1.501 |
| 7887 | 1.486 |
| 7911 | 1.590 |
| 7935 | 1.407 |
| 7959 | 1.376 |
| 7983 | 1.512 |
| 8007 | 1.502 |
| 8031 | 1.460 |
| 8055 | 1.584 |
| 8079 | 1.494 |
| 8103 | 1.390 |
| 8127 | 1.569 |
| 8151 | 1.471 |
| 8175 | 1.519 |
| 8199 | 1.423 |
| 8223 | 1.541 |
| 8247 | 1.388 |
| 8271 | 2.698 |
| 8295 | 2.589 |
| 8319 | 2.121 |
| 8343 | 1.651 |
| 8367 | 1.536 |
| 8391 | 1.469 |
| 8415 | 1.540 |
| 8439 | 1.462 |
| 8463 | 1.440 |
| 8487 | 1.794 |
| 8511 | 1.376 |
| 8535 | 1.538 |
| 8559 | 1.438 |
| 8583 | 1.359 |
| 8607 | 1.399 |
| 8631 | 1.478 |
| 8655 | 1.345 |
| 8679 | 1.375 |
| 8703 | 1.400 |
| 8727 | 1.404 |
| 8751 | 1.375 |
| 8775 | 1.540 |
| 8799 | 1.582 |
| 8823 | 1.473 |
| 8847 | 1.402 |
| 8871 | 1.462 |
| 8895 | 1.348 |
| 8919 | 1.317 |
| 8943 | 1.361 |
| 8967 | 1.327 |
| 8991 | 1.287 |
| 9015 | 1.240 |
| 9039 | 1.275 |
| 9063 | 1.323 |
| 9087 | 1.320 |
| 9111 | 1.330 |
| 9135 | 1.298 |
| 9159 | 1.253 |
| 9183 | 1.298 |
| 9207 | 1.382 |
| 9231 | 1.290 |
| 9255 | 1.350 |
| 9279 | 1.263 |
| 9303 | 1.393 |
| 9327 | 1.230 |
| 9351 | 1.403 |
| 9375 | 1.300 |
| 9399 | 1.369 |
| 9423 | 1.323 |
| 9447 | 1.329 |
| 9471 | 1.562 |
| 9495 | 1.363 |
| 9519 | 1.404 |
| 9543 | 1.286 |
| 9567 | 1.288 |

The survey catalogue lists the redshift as 0.262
